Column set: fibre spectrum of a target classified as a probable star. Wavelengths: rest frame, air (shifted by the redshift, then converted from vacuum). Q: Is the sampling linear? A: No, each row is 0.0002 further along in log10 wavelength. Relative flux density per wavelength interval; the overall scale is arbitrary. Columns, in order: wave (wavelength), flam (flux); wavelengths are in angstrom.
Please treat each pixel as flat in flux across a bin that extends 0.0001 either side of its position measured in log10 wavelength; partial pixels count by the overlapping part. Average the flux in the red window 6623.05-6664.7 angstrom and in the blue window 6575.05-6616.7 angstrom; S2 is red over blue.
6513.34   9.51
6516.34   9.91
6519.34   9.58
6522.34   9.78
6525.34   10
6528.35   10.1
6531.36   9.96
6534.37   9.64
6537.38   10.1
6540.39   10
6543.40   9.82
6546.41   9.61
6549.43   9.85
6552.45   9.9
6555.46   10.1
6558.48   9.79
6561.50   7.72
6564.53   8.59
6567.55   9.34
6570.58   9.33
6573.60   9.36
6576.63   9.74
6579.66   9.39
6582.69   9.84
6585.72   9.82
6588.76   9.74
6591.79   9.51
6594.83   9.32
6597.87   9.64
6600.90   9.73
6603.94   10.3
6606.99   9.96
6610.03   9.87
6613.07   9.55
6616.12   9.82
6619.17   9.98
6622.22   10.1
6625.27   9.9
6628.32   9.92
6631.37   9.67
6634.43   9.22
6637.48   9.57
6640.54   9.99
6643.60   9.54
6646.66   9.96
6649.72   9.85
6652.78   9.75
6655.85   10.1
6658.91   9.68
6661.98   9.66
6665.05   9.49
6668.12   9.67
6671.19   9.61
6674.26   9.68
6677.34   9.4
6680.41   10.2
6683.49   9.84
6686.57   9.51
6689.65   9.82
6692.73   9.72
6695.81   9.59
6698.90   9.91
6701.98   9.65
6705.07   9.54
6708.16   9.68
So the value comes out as 1.0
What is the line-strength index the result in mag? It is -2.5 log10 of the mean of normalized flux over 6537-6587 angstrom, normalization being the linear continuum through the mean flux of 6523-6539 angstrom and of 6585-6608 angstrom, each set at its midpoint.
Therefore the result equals 0.04 mag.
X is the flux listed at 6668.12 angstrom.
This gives 9.67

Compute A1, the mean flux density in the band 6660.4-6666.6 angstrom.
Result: 9.57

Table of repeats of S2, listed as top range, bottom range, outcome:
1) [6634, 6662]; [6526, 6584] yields 1.02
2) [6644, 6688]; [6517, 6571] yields 1.01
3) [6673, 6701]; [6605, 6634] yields 0.99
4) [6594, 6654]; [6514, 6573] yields 1.02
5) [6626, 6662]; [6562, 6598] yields 1.04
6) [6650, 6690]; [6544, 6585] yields 1.03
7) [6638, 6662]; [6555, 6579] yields 1.07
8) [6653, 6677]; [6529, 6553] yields 0.98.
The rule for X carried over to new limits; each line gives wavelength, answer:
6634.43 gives 9.22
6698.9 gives 9.91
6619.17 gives 9.98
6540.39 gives 10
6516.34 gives 9.91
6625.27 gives 9.9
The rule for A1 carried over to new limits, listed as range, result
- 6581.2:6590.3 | 9.8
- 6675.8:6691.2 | 9.75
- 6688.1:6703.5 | 9.74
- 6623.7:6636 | 9.68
